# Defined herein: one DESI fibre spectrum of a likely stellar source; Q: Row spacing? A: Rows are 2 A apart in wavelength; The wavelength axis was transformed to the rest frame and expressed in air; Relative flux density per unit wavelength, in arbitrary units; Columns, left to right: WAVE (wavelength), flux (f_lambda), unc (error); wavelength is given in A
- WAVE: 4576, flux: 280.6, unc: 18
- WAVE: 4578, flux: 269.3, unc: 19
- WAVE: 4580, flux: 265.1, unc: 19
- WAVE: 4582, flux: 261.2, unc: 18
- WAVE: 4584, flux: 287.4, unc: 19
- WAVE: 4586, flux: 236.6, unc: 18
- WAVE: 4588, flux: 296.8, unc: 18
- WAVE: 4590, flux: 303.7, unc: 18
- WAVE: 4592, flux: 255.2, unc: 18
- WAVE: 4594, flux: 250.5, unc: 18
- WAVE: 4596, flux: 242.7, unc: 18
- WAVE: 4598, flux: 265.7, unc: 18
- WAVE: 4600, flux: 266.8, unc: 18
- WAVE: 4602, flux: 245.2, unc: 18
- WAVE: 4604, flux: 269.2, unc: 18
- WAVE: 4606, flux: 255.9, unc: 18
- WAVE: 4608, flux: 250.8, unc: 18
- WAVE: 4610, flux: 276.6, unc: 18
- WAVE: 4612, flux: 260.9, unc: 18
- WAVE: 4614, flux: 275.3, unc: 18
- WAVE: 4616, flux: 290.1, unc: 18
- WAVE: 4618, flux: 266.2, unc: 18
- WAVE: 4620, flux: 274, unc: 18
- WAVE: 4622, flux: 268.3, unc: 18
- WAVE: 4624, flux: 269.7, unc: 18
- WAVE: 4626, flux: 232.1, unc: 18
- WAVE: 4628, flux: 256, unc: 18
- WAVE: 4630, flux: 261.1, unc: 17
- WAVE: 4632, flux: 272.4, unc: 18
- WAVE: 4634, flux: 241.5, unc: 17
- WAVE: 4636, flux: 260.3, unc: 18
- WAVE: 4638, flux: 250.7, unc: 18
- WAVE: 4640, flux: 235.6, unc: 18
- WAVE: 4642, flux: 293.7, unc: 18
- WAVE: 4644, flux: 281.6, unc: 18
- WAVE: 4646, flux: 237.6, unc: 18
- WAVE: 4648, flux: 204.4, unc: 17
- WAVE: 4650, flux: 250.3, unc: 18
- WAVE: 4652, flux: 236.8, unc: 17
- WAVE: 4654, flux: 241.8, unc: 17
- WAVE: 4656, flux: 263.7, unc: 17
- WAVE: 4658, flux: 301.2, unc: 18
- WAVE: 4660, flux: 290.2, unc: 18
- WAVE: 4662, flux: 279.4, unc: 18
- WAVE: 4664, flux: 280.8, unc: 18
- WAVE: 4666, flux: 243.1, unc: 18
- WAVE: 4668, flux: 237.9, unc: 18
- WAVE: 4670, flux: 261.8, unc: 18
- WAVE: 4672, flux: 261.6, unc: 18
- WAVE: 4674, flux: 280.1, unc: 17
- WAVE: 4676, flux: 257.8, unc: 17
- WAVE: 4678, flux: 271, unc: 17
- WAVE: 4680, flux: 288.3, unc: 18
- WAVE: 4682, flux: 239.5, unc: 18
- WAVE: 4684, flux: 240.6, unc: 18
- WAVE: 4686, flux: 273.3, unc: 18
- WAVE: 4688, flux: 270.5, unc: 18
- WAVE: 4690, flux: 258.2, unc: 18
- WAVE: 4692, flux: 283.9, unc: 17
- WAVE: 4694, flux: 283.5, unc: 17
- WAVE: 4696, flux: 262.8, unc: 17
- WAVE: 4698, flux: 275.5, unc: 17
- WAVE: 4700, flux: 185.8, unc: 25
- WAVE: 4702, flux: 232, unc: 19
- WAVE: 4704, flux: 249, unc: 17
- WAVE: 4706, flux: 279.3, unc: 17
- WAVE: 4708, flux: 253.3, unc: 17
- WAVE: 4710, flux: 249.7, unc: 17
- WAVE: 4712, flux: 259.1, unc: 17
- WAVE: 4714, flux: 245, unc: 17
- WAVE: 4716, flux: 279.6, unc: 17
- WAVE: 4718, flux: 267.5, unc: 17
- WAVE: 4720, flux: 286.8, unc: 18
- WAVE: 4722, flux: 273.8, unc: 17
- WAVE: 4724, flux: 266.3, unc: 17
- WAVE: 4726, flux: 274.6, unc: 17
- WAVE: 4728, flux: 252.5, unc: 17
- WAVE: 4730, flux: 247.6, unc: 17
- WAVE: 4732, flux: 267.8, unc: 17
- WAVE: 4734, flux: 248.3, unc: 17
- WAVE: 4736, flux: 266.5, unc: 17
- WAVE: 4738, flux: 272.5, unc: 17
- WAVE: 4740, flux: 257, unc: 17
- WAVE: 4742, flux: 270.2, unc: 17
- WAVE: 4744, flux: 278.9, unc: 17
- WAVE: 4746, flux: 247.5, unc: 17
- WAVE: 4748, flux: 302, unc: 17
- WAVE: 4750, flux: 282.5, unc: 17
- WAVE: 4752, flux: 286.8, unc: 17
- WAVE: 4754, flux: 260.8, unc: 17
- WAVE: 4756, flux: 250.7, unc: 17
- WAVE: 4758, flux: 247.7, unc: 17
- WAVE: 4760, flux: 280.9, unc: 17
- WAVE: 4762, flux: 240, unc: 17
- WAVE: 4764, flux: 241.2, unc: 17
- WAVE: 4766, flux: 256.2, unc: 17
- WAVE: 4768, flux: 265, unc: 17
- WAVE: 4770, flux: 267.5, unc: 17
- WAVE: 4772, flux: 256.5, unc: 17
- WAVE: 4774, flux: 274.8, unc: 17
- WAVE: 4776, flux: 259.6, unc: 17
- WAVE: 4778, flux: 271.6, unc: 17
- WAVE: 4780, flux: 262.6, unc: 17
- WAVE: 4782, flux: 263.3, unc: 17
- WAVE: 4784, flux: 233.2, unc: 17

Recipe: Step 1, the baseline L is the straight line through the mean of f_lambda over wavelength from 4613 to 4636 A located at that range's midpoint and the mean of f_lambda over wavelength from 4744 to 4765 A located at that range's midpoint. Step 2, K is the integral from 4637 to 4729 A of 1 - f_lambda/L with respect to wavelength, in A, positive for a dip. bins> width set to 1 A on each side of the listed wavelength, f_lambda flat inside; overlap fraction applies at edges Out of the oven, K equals 1.3 A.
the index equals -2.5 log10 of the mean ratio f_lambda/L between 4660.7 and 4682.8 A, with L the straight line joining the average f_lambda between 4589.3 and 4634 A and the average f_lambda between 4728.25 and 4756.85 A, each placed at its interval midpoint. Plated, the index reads 0.00 mag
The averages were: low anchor 263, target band 264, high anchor 267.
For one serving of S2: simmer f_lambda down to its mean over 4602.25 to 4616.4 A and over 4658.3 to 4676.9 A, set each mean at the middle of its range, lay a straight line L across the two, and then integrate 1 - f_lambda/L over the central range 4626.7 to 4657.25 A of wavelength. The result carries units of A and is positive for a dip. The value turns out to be 1.6 A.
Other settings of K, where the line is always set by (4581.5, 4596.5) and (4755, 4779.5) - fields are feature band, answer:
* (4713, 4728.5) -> -0.4 A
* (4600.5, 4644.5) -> 0.5 A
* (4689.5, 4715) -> 0.7 A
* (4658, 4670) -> -0.2 A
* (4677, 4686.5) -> 0.1 A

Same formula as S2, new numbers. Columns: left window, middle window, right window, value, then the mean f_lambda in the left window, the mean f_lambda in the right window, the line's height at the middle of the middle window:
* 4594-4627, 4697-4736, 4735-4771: 1.0 A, 263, 265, 265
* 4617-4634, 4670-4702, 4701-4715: -0.8 A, 261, 252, 255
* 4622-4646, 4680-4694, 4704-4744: -0.1 A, 259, 264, 262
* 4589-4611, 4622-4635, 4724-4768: 0.3 A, 262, 264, 262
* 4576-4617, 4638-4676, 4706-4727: 0.9 A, 267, 266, 266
